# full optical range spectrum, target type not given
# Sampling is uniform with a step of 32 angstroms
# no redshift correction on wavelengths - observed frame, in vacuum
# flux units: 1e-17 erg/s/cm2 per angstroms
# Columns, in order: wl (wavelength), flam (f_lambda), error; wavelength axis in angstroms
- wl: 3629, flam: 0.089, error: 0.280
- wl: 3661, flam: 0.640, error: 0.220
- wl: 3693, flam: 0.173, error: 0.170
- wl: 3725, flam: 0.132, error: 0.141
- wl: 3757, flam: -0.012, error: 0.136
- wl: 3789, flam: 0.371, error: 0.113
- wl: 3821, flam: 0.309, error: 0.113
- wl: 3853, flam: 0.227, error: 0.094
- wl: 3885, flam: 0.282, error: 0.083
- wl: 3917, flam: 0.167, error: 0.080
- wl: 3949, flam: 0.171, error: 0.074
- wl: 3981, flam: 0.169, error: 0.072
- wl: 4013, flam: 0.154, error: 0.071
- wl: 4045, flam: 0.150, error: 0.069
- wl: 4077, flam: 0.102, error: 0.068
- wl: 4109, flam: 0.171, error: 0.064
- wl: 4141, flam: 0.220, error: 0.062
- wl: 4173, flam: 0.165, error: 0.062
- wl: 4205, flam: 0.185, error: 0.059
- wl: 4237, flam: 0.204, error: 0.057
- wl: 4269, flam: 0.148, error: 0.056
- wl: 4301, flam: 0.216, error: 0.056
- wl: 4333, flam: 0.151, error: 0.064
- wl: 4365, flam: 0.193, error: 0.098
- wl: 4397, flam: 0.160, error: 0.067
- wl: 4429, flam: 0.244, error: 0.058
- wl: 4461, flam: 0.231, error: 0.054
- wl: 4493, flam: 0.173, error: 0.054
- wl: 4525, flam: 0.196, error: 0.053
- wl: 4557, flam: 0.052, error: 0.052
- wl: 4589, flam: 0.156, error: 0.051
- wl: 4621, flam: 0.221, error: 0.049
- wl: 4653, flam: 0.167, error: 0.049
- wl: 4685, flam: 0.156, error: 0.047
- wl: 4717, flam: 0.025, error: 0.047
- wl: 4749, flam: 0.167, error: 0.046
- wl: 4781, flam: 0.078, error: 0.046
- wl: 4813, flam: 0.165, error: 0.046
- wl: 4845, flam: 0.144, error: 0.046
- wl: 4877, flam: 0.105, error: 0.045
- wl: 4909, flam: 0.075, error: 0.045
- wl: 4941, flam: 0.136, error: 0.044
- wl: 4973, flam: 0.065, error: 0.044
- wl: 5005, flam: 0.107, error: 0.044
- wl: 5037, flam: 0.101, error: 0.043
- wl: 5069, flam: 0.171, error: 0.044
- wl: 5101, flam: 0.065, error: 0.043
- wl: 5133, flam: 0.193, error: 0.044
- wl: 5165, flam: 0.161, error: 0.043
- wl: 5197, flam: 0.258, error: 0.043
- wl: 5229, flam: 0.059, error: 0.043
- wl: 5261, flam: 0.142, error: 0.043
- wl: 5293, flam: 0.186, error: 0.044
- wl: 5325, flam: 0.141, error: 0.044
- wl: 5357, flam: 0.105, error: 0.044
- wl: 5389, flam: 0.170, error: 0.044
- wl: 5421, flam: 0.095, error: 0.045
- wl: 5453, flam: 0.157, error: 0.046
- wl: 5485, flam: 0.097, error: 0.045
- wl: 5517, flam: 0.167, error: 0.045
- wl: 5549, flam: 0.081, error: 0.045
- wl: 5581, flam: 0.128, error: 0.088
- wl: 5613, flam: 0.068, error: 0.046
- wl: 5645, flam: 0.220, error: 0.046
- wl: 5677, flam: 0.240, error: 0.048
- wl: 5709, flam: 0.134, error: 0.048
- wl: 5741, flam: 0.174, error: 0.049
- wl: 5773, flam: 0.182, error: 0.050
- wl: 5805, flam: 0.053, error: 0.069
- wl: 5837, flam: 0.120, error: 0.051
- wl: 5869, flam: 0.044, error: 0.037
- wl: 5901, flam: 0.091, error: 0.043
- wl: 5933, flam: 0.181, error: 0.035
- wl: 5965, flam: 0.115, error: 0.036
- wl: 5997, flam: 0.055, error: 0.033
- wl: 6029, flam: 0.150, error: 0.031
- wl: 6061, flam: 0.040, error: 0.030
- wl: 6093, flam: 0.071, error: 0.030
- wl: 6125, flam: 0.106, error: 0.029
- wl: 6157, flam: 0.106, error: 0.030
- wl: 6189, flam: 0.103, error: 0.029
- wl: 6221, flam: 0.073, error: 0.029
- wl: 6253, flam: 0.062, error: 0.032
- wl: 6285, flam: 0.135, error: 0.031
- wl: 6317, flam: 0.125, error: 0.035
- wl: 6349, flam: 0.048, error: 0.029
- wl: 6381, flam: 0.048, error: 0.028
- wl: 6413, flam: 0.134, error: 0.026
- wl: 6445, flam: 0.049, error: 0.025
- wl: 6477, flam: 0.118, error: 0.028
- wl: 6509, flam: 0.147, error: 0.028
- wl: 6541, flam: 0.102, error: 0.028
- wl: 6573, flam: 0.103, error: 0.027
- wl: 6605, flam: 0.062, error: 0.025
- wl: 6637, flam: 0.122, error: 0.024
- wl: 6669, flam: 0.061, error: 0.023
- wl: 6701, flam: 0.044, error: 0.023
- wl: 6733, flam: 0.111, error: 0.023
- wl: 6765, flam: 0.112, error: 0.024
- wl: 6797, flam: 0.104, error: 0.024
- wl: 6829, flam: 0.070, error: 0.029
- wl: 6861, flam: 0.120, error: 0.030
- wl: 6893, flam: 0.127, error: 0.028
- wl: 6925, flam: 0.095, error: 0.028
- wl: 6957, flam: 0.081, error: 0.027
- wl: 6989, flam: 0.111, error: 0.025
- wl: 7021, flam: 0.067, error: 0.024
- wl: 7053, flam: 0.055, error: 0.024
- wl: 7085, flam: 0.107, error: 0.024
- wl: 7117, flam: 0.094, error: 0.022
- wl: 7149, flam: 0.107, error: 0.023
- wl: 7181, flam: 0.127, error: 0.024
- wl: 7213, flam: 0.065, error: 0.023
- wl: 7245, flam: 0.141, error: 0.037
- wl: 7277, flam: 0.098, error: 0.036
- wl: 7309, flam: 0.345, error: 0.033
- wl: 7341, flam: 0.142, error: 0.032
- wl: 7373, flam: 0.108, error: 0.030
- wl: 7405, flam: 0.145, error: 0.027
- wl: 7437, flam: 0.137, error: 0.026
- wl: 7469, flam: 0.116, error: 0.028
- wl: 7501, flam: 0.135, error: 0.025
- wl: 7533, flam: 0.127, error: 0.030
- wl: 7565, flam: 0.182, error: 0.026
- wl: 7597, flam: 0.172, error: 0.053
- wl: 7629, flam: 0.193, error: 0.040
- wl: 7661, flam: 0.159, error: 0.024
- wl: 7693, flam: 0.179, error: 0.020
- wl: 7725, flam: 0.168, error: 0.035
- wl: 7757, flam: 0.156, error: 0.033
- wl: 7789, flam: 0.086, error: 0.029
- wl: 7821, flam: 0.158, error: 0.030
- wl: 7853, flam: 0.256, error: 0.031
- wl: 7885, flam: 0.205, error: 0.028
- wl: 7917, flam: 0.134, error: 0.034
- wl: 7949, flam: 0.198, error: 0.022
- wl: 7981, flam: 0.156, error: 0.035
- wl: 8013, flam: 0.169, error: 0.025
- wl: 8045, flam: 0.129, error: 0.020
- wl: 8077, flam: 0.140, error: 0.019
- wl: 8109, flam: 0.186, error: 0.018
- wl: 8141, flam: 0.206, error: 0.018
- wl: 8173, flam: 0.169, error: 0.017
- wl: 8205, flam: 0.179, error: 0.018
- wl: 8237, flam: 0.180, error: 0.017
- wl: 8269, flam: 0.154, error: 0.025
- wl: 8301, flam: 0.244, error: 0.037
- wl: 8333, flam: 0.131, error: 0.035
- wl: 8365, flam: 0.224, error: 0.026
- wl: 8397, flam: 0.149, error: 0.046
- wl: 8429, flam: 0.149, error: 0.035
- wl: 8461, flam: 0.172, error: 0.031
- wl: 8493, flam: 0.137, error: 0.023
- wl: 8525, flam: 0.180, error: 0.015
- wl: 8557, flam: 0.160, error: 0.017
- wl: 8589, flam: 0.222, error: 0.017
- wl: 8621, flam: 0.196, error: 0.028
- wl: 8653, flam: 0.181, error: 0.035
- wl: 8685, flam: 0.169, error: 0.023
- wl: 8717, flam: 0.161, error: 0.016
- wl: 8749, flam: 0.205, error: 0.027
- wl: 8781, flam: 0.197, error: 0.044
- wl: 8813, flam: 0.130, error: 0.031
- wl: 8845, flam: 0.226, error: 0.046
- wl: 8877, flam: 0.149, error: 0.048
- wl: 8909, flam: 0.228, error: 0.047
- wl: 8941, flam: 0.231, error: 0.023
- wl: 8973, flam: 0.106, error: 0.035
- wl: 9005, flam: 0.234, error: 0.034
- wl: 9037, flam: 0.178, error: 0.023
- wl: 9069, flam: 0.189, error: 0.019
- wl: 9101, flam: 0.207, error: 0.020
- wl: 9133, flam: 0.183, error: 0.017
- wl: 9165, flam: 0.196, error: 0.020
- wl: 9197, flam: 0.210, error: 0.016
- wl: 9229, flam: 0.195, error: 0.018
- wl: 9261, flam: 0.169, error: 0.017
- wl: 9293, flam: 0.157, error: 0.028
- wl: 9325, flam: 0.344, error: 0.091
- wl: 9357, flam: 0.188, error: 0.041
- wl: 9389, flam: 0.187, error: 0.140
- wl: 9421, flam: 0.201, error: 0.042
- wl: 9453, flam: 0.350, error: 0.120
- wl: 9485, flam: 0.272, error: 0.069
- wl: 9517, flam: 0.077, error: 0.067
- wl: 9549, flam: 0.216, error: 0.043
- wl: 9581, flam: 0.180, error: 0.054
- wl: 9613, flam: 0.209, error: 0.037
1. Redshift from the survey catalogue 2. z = 0.964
